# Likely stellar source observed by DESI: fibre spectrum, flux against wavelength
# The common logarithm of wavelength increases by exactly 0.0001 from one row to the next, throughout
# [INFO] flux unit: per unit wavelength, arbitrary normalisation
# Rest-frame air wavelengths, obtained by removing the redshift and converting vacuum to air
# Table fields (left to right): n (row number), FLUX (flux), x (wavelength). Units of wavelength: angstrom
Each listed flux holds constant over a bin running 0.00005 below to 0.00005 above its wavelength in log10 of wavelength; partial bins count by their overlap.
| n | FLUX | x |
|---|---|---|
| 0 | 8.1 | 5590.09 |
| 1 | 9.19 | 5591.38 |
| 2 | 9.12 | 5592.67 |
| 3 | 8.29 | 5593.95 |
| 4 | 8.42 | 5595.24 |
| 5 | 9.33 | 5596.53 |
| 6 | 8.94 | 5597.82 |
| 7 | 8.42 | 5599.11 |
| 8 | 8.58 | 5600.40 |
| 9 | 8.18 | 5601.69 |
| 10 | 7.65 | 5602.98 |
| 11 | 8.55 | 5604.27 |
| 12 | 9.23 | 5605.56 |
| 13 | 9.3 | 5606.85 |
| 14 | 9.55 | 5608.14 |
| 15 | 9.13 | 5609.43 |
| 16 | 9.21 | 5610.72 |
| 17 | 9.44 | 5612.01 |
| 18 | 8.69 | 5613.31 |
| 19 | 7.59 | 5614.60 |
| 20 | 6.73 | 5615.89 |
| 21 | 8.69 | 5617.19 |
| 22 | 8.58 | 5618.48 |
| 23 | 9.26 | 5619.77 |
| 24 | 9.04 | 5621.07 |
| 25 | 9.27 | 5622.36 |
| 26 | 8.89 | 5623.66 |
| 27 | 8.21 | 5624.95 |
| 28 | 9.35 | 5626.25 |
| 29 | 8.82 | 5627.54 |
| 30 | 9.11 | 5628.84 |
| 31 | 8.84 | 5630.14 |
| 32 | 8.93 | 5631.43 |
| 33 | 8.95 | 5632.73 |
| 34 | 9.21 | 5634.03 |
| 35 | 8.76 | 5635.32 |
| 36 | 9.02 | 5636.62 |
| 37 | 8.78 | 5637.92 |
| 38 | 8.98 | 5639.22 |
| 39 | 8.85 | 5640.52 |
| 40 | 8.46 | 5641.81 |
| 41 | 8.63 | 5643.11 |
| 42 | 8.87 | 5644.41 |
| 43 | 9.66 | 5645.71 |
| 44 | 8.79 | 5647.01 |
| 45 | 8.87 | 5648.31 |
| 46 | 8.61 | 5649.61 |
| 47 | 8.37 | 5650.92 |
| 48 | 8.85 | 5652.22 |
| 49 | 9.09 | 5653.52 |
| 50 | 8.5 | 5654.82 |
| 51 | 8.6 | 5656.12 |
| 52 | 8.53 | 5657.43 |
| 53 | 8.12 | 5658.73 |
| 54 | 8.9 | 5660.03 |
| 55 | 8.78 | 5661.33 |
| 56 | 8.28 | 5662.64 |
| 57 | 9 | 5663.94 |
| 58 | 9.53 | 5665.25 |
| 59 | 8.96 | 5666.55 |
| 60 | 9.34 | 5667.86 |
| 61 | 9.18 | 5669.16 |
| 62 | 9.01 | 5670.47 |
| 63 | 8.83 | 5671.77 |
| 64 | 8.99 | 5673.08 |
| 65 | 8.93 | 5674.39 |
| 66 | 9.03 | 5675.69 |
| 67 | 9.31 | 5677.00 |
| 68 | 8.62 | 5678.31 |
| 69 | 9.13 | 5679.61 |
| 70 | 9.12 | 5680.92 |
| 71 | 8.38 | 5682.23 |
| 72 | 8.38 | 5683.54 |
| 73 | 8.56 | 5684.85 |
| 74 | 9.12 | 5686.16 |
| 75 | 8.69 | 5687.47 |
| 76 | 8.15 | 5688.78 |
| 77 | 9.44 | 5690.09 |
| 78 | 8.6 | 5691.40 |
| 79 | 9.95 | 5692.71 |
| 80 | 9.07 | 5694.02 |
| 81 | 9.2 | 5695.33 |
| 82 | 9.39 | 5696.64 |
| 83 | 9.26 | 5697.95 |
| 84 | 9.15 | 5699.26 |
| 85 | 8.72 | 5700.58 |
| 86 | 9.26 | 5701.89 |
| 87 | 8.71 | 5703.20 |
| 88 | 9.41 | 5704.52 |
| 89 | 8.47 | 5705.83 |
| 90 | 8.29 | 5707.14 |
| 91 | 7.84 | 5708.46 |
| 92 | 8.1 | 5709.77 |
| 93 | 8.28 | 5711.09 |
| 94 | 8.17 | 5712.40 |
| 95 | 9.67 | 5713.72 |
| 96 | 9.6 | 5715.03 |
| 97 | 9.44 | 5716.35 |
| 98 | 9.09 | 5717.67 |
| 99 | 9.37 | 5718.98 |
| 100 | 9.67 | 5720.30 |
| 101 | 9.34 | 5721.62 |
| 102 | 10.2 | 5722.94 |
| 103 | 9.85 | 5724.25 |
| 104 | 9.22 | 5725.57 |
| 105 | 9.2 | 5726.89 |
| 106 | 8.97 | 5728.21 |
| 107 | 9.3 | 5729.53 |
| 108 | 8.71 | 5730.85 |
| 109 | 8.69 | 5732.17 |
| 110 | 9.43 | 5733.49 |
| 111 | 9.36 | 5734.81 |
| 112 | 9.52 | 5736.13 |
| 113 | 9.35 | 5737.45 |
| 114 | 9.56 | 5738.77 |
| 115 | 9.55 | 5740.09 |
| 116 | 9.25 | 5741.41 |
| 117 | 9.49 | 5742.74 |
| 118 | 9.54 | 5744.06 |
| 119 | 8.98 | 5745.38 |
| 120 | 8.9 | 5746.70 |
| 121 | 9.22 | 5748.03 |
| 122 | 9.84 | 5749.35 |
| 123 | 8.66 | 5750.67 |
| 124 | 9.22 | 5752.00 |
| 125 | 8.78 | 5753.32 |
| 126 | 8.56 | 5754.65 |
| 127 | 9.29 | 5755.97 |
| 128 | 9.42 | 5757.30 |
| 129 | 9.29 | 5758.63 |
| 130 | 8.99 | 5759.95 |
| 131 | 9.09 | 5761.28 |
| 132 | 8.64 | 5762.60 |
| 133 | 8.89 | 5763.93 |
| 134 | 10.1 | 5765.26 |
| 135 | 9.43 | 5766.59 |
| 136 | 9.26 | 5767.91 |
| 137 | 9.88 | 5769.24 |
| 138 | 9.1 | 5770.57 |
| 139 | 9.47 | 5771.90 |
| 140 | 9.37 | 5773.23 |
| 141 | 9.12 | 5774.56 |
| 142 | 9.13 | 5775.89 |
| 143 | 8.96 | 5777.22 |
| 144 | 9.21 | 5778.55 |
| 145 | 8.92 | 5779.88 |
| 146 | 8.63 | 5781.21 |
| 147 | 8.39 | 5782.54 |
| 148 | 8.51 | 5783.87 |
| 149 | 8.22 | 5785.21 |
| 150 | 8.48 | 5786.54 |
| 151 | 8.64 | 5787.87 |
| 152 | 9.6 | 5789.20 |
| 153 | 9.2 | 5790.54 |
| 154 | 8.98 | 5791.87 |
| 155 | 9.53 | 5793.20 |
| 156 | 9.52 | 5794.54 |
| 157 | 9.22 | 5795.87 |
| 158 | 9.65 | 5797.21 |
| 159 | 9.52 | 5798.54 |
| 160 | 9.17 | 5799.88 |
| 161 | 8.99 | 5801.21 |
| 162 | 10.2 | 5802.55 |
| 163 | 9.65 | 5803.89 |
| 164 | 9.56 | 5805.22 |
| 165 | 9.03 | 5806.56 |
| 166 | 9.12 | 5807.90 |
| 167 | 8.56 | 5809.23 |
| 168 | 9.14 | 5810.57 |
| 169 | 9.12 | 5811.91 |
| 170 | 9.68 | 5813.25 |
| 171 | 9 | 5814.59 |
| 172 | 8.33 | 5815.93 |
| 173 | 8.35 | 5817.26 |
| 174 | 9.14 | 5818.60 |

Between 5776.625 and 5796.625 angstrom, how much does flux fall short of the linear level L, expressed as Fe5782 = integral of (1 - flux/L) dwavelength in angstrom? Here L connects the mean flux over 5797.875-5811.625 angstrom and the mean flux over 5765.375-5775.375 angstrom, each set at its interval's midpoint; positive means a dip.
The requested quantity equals 0.9 angstrom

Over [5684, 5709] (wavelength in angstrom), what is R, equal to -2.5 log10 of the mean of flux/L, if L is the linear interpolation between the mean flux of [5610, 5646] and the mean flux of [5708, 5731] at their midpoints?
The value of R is 0.02 mag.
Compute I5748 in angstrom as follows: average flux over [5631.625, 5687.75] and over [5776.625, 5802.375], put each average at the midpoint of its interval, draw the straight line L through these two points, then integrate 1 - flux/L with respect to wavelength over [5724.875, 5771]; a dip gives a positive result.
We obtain -1.2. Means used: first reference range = 8.85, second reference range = 9.04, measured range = 9.22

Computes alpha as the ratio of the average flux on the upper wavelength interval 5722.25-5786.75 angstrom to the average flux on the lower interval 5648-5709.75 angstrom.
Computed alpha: 1.0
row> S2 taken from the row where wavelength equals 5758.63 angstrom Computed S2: 9.29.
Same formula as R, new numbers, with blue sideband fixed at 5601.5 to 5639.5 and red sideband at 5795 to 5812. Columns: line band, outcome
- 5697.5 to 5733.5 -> 0.00 mag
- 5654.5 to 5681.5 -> 0.01 mag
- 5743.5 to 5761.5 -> 0.01 mag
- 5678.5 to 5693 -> 0.02 mag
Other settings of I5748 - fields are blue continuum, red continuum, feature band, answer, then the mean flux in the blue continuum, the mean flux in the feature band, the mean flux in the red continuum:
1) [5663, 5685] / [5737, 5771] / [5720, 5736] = -0.3 angstrom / 8.96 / 9.33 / 9.24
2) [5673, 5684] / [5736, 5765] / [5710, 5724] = -0.3 angstrom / 8.88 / 9.26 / 9.19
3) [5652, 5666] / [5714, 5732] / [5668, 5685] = 0.0 angstrom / 8.74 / 8.91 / 9.37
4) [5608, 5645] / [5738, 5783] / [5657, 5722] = 0.4 angstrom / 8.81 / 8.93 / 9.18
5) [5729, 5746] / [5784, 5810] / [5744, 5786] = 0.7 angstrom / 9.29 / 9.09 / 9.19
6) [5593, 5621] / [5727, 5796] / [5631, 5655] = -0.2 angstrom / 8.67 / 8.86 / 9.14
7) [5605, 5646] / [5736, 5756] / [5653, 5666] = 0.3 angstrom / 8.87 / 8.73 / 9.23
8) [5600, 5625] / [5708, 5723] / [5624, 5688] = -0.1 angstrom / 8.7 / 8.85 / 9.03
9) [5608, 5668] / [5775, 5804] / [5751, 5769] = -0.2 angstrom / 8.81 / 9.16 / 9.09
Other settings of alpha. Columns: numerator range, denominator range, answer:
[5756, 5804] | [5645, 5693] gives 1.04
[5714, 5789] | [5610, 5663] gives 1.05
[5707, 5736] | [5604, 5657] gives 1.03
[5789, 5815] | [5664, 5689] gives 1.04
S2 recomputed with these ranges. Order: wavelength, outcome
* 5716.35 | 9.44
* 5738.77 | 9.56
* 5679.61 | 9.13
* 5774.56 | 9.12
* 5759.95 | 8.99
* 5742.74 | 9.49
